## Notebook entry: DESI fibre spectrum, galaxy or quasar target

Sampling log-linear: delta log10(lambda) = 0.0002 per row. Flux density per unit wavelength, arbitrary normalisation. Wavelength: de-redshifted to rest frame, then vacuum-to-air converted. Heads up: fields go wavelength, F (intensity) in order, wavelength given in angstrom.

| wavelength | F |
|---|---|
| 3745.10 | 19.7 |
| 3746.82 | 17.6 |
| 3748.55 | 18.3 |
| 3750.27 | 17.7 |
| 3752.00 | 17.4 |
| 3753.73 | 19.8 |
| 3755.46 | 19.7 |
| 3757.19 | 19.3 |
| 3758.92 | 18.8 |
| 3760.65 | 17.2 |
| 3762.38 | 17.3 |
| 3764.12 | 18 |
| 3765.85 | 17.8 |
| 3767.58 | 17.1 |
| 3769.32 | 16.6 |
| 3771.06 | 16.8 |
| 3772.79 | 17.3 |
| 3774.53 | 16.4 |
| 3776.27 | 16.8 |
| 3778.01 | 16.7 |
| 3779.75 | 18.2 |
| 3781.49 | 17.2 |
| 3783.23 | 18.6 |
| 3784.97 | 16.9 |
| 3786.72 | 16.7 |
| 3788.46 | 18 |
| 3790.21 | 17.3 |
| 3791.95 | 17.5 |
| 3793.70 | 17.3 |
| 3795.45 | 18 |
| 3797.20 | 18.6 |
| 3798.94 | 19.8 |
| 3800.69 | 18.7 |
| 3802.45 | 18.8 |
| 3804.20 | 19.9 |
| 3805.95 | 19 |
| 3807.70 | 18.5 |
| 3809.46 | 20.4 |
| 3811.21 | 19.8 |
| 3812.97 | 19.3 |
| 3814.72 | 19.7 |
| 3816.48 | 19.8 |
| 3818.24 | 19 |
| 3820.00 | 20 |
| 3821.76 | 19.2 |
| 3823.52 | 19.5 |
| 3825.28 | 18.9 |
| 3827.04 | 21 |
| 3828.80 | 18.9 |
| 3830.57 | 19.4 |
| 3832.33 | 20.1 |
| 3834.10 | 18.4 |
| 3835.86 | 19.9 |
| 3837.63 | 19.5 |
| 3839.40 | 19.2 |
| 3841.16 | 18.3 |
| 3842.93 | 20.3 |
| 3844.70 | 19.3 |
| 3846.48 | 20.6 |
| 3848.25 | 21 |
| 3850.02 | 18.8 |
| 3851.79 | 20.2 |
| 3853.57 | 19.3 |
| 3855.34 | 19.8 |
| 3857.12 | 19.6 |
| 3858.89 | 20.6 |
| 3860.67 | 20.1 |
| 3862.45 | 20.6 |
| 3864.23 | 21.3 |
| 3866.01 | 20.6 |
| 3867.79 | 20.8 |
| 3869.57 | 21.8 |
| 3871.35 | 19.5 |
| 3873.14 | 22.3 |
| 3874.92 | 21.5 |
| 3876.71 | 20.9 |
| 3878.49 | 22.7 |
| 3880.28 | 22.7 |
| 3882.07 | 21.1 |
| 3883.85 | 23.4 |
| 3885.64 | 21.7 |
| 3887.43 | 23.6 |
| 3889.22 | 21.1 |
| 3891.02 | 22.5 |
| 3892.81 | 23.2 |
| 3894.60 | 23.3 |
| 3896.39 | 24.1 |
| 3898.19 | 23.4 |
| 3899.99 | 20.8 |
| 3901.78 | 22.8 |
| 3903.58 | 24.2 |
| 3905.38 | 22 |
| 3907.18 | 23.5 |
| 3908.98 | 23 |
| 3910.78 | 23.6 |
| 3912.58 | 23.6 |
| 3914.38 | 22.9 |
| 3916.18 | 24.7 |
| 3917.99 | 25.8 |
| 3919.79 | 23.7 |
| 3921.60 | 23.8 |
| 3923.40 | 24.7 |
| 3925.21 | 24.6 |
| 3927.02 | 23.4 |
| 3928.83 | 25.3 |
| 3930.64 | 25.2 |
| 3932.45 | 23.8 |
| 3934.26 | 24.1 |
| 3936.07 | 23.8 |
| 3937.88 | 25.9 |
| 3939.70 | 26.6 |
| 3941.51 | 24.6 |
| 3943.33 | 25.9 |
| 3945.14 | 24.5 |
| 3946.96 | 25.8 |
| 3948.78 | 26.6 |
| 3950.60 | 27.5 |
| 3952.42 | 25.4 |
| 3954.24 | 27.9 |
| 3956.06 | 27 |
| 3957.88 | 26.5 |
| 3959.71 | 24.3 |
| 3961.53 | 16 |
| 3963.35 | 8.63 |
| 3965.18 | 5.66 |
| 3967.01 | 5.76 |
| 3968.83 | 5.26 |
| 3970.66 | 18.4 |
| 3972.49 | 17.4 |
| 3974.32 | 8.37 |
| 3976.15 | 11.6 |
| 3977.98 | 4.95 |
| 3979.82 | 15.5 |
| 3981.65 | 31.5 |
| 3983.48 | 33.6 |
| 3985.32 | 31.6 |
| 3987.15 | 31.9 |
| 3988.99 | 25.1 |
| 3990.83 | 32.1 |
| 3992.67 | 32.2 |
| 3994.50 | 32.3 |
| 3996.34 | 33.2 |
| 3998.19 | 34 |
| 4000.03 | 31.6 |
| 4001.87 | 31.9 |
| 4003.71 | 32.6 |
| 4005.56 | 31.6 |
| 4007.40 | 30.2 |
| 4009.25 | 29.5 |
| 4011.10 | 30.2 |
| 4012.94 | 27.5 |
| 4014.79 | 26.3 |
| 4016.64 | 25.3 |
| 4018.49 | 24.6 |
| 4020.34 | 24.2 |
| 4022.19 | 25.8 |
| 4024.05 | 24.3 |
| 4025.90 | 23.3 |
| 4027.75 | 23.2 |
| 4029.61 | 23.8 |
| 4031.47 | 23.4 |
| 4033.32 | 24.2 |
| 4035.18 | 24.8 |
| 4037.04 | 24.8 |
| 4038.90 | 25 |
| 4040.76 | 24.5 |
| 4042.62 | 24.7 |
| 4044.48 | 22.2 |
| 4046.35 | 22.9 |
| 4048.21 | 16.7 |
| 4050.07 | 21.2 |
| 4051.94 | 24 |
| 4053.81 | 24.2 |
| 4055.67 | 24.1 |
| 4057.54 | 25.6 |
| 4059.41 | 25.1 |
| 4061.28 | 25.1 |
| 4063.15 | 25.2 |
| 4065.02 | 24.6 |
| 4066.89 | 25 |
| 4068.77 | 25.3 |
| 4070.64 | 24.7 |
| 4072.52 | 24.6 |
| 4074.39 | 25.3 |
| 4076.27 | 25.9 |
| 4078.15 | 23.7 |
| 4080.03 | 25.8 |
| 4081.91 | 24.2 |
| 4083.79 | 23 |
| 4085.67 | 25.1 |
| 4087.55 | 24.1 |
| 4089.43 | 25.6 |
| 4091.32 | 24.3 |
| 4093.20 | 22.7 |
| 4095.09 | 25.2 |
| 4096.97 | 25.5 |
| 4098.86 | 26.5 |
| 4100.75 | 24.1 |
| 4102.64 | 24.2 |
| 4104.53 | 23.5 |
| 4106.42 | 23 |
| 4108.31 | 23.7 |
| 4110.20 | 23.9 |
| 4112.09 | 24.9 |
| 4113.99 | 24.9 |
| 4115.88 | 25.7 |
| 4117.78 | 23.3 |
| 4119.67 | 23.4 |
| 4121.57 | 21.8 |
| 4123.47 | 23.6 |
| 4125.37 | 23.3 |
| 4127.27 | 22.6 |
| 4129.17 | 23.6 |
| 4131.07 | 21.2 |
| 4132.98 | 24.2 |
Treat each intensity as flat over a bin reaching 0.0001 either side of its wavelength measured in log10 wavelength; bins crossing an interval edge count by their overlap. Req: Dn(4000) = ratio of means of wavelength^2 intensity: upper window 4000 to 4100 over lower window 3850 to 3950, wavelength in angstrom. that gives 1.18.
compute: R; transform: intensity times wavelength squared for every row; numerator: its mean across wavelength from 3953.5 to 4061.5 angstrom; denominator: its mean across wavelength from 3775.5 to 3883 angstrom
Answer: 1.3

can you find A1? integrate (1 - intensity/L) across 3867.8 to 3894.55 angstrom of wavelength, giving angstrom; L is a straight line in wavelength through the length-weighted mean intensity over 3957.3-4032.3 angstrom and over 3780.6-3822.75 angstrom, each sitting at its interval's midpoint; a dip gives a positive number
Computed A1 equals -1.6 angstrom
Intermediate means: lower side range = 18.7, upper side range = 23.8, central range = 22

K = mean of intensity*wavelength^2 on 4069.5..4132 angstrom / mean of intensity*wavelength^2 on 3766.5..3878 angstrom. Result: 1.45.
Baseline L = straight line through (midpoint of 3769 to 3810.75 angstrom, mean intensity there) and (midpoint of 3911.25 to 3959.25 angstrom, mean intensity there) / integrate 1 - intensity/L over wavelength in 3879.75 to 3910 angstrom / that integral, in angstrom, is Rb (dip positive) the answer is 0.51 angstrom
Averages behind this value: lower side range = 18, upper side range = 25.1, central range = 22.7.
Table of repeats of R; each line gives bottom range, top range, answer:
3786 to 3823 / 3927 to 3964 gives 1.39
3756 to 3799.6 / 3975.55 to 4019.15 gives 1.79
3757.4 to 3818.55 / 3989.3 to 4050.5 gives 1.66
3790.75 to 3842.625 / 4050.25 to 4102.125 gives 1.47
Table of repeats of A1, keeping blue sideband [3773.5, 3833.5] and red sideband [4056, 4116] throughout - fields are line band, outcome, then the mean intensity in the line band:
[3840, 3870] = -0.6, 20.1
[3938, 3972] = 1.7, 20.7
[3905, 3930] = -3.4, 24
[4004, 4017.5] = -3.4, 28.9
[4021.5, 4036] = -0.4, 24.1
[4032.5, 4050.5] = 0.4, 23.1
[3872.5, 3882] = -0.8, 21.9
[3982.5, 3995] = -4.8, 31.2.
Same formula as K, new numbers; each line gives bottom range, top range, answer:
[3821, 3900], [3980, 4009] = 1.61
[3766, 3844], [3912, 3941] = 1.40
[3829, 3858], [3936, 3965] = 1.28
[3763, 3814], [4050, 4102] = 1.59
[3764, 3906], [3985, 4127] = 1.44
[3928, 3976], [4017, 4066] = 1.20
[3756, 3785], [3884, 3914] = 1.40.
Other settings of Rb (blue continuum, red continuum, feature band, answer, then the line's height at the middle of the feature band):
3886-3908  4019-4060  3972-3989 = 1.69 angstrom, 23.4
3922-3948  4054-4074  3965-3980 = 8.79 angstrom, 24.9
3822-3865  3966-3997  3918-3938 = -3.30 angstrom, 20.9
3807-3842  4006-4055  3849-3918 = -3.18 angstrom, 21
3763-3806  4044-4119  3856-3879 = -1.59 angstrom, 19.5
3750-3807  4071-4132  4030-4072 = -1.47 angstrom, 23.2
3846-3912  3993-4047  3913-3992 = 6.76 angstrom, 24.5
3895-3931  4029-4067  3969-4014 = -4.70 angstrom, 23.8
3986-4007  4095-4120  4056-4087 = 2.20 angstrom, 26.8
